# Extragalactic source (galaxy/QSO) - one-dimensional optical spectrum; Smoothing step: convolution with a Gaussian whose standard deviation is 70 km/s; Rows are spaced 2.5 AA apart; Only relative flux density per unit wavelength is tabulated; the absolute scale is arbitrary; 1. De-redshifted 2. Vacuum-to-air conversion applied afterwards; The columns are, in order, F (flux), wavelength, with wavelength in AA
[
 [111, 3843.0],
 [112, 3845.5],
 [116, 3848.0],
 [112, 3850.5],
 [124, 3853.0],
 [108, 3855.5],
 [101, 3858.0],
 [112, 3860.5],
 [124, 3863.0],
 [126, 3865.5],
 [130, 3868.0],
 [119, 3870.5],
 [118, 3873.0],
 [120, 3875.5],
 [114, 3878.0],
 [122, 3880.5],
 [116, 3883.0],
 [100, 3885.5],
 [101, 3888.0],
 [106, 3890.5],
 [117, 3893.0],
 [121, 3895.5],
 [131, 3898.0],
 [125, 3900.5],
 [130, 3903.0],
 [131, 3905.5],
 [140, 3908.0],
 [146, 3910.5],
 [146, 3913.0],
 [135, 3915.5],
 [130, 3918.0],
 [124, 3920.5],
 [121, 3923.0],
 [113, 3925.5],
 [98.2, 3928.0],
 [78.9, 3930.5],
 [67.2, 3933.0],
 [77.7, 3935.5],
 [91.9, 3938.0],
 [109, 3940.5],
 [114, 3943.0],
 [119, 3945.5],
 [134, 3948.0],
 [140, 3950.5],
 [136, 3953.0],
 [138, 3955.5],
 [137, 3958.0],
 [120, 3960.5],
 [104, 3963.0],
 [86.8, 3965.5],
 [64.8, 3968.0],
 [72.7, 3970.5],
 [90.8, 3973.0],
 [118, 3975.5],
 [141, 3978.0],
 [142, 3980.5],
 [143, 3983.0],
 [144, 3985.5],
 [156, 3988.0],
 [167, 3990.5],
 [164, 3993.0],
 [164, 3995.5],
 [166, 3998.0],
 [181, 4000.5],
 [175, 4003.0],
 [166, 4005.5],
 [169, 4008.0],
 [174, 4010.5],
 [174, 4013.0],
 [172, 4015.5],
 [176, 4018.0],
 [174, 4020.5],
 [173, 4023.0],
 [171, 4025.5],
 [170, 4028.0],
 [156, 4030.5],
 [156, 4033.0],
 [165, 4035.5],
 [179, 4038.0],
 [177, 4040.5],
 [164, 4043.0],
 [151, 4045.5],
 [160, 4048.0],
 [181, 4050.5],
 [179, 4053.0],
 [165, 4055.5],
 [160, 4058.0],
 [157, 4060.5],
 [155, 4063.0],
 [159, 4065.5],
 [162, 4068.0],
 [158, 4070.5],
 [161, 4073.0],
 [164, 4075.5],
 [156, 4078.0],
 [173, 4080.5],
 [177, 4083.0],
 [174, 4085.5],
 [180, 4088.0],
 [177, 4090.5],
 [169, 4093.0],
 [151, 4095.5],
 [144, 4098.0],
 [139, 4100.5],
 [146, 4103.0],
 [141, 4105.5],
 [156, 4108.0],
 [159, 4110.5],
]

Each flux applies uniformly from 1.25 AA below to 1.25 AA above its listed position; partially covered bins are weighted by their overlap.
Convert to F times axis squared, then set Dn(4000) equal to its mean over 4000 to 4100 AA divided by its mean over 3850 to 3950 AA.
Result 1.5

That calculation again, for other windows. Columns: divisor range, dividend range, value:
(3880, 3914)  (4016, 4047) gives 1.45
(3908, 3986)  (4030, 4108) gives 1.49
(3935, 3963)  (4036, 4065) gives 1.45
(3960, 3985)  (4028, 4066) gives 1.57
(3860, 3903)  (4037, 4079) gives 1.52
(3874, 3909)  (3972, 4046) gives 1.43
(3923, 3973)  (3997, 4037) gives 1.67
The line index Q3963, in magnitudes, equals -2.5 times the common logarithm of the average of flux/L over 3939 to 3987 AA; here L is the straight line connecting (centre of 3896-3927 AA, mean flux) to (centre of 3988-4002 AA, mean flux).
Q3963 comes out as 0.28 mag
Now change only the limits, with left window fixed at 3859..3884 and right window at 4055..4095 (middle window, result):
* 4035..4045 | -0.085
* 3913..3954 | 0.185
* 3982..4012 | -0.114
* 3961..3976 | 0.496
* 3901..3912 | -0.069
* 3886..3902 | 0.079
